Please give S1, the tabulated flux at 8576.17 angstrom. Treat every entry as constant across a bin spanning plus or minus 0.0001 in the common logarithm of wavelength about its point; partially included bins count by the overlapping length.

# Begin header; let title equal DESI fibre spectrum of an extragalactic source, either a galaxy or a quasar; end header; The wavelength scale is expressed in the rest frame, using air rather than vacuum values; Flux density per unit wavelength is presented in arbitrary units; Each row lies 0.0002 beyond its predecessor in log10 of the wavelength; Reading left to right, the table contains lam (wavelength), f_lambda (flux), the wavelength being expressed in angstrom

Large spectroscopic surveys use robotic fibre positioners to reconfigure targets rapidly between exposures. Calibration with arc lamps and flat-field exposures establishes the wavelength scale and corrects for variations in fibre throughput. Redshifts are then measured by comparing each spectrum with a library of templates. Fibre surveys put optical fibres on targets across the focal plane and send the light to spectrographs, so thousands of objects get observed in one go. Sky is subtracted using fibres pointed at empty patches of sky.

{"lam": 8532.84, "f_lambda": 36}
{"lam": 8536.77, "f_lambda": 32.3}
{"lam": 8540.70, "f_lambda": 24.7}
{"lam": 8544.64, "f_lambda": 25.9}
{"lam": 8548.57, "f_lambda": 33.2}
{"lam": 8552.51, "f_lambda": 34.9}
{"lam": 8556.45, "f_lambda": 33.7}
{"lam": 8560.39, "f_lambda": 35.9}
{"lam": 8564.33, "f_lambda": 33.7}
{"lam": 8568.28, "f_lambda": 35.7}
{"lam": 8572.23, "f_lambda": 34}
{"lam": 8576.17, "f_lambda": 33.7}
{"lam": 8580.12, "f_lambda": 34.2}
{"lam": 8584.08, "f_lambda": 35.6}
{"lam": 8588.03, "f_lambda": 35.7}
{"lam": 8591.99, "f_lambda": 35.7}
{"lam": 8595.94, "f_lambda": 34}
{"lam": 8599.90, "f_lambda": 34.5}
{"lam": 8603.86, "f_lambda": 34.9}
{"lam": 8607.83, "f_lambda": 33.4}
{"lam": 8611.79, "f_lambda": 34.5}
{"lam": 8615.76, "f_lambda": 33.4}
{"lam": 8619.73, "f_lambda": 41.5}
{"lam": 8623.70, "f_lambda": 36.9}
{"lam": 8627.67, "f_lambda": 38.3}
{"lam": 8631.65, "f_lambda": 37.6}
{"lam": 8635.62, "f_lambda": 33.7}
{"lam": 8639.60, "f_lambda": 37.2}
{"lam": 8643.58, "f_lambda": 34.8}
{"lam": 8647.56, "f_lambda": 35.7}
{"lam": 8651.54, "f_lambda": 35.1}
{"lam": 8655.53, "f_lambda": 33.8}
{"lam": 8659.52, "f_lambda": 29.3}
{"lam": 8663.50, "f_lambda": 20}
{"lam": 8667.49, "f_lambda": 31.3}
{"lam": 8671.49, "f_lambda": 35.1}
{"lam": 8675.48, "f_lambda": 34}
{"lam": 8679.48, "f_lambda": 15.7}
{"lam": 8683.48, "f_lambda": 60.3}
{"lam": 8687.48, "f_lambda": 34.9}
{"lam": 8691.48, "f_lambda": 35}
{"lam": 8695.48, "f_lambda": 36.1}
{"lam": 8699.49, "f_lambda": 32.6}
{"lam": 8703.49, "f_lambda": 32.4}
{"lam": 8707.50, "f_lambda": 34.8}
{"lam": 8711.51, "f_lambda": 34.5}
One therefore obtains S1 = 33.7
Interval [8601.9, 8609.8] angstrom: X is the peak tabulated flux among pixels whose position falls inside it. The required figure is 34.9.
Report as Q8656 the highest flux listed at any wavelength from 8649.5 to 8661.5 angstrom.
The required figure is 35.1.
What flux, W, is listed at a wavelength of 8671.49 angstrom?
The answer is 35.1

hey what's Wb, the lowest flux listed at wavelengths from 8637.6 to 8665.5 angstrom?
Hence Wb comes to 20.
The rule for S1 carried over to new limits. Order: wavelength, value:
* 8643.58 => 34.8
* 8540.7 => 24.7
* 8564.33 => 33.7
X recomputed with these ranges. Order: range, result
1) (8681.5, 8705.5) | 60.3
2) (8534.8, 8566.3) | 35.9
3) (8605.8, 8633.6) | 41.5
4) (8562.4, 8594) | 35.7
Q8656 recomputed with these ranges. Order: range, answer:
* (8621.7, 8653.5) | 38.3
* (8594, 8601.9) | 34.5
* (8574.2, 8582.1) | 34.2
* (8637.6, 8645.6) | 37.2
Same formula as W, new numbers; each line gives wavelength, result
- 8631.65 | 37.6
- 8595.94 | 34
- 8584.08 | 35.6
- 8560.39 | 35.9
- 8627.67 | 38.3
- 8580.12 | 34.2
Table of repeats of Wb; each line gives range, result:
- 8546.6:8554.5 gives 33.2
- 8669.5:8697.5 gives 15.7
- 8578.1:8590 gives 34.2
